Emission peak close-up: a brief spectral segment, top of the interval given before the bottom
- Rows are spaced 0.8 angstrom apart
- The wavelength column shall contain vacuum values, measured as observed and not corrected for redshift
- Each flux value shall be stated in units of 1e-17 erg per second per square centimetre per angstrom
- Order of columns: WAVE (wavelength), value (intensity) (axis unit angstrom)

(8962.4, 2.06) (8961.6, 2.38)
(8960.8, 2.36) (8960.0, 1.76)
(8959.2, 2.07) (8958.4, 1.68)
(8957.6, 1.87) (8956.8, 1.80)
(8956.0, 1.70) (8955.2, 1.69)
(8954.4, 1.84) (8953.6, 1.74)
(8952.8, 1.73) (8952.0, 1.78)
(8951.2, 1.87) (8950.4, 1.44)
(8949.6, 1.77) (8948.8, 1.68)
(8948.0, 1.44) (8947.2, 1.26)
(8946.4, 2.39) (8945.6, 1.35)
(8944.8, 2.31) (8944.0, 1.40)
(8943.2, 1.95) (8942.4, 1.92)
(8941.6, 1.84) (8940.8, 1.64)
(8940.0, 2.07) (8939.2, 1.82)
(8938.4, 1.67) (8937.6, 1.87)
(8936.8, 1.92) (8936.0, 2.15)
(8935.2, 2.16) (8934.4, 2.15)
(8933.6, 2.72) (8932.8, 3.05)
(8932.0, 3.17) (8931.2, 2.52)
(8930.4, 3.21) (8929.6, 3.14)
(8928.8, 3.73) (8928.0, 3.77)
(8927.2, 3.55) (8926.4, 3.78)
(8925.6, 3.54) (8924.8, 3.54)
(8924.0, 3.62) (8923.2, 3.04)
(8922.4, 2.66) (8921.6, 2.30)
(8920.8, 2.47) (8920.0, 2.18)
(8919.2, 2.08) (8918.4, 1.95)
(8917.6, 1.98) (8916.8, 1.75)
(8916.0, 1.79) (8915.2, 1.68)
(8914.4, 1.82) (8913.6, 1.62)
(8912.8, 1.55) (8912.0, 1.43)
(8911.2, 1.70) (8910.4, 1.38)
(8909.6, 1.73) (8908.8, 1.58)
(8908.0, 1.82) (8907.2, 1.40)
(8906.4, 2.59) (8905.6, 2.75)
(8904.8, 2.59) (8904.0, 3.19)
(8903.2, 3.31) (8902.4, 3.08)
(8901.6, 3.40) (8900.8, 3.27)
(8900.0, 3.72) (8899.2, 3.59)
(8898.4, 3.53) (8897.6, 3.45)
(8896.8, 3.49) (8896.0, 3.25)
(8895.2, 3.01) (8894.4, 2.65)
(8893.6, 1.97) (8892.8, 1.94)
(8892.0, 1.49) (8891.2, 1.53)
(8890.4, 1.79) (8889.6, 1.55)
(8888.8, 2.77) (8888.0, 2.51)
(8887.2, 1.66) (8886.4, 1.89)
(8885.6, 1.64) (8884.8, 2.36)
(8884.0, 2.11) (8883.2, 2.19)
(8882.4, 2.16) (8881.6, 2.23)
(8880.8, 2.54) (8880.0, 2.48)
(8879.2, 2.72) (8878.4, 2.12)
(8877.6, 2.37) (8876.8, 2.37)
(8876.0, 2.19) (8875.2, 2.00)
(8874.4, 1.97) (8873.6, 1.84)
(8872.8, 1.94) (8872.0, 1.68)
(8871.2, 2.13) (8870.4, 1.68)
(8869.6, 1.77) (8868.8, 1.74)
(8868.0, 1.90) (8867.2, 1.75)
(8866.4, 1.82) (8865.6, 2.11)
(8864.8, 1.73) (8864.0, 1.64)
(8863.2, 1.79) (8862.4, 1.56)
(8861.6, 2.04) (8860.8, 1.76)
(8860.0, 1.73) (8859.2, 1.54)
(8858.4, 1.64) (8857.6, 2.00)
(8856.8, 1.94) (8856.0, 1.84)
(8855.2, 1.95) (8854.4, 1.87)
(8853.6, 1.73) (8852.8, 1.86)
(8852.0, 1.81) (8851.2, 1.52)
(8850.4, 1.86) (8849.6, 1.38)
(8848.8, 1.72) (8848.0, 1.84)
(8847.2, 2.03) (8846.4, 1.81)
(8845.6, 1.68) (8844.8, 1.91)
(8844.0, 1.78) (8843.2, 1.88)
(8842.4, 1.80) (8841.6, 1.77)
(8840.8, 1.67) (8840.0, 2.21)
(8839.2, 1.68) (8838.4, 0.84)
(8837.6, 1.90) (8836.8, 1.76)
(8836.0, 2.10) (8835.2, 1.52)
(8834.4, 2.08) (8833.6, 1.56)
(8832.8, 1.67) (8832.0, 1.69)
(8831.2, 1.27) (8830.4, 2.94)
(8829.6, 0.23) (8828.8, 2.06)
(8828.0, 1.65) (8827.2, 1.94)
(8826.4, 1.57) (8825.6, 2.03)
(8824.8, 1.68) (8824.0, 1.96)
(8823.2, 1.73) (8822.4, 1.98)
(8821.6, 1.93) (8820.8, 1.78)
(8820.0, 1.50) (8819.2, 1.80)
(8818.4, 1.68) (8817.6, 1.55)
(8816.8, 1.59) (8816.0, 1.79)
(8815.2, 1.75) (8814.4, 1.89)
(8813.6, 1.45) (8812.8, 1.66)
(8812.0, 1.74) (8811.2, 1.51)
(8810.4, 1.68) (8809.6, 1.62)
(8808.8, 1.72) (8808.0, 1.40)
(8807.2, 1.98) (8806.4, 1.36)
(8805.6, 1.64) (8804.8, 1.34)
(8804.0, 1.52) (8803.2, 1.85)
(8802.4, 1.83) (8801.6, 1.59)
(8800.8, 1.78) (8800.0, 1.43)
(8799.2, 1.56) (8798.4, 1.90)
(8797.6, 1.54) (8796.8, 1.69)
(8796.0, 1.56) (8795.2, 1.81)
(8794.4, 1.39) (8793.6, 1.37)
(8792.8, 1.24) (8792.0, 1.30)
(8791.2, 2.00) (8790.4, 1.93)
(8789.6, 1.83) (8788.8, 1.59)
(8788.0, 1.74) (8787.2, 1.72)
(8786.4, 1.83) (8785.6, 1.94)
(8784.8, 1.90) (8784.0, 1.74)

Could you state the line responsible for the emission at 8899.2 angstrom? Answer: H-alpha 6563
